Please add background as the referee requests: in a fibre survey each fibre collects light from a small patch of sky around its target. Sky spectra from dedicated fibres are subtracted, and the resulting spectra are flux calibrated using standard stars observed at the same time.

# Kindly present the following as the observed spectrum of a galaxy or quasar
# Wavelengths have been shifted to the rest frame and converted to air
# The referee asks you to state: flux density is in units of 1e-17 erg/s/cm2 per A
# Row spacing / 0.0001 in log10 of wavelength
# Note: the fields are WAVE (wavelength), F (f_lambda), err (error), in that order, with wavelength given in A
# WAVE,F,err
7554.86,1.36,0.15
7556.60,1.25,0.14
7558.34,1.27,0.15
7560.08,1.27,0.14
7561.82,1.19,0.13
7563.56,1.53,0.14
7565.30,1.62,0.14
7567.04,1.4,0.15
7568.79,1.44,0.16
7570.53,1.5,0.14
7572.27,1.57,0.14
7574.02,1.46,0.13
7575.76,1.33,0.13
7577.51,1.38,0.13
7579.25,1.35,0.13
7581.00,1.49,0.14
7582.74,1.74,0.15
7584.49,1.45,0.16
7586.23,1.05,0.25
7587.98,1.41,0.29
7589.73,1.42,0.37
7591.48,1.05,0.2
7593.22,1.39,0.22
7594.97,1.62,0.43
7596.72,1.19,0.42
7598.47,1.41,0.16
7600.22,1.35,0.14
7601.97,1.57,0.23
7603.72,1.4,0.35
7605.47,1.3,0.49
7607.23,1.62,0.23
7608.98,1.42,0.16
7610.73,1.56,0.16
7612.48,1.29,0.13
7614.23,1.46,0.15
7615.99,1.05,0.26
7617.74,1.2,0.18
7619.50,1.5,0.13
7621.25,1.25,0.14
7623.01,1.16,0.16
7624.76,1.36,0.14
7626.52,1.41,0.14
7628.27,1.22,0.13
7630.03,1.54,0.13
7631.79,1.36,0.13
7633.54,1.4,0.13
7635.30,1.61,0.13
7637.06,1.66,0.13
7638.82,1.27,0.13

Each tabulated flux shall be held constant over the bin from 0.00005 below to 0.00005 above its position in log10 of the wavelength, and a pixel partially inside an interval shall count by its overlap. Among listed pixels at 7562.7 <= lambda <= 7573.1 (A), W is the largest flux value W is 1.62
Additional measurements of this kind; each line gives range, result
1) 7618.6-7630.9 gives 1.54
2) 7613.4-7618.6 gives 1.46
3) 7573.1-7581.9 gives 1.49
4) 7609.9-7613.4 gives 1.56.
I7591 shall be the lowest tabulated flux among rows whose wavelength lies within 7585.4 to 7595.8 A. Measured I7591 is 1.05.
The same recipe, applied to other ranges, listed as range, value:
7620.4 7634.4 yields 1.16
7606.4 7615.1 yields 1.29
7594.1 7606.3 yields 1.19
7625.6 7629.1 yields 1.22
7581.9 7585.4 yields 1.45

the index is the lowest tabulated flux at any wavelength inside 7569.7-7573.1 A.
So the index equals 1.5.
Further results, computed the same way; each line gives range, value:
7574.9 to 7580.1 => 1.33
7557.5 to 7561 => 1.27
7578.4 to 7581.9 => 1.35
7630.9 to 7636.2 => 1.36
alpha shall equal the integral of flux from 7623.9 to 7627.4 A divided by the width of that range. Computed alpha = 1.39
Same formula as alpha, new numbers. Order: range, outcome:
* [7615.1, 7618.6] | 1.12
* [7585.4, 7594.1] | 1.27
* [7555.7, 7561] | 1.26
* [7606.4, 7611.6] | 1.53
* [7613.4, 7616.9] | 1.25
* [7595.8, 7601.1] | 1.32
